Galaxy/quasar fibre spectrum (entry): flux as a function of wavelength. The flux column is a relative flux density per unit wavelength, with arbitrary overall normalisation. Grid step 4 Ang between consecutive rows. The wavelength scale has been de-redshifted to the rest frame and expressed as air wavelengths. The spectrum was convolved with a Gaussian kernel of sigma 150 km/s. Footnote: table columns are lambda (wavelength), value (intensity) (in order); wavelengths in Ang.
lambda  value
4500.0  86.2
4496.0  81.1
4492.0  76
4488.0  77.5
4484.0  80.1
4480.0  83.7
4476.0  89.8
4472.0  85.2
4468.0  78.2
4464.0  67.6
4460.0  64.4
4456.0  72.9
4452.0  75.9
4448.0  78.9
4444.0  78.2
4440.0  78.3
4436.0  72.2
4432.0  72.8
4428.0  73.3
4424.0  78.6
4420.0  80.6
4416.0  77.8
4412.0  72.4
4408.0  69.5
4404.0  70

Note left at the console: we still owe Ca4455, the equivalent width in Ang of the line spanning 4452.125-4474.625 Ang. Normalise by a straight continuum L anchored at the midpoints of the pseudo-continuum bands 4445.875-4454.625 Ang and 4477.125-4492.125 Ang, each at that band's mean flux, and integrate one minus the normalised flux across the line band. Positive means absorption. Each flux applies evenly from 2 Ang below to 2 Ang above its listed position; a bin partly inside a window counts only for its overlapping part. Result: 1.2 Ang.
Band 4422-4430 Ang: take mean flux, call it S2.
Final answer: 75.9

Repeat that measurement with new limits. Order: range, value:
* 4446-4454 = 77.4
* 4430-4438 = 72.5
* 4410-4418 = 75.1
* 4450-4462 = 71.1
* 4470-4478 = 87.5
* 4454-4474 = 73.7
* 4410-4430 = 76.5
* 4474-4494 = 81.4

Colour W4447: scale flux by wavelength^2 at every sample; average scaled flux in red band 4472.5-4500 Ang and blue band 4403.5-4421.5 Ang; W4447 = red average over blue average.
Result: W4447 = 1.1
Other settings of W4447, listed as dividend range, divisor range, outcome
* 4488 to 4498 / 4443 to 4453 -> 1.03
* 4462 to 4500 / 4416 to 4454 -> 1.07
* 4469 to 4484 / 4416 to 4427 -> 1.11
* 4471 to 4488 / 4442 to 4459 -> 1.12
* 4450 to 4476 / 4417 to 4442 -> 1.00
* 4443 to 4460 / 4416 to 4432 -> 0.99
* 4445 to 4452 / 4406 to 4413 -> 1.12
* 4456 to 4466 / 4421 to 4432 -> 0.90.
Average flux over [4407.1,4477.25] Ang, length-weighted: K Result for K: 75.9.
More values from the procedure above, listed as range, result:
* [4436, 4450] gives 77.6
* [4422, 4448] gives 75.8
